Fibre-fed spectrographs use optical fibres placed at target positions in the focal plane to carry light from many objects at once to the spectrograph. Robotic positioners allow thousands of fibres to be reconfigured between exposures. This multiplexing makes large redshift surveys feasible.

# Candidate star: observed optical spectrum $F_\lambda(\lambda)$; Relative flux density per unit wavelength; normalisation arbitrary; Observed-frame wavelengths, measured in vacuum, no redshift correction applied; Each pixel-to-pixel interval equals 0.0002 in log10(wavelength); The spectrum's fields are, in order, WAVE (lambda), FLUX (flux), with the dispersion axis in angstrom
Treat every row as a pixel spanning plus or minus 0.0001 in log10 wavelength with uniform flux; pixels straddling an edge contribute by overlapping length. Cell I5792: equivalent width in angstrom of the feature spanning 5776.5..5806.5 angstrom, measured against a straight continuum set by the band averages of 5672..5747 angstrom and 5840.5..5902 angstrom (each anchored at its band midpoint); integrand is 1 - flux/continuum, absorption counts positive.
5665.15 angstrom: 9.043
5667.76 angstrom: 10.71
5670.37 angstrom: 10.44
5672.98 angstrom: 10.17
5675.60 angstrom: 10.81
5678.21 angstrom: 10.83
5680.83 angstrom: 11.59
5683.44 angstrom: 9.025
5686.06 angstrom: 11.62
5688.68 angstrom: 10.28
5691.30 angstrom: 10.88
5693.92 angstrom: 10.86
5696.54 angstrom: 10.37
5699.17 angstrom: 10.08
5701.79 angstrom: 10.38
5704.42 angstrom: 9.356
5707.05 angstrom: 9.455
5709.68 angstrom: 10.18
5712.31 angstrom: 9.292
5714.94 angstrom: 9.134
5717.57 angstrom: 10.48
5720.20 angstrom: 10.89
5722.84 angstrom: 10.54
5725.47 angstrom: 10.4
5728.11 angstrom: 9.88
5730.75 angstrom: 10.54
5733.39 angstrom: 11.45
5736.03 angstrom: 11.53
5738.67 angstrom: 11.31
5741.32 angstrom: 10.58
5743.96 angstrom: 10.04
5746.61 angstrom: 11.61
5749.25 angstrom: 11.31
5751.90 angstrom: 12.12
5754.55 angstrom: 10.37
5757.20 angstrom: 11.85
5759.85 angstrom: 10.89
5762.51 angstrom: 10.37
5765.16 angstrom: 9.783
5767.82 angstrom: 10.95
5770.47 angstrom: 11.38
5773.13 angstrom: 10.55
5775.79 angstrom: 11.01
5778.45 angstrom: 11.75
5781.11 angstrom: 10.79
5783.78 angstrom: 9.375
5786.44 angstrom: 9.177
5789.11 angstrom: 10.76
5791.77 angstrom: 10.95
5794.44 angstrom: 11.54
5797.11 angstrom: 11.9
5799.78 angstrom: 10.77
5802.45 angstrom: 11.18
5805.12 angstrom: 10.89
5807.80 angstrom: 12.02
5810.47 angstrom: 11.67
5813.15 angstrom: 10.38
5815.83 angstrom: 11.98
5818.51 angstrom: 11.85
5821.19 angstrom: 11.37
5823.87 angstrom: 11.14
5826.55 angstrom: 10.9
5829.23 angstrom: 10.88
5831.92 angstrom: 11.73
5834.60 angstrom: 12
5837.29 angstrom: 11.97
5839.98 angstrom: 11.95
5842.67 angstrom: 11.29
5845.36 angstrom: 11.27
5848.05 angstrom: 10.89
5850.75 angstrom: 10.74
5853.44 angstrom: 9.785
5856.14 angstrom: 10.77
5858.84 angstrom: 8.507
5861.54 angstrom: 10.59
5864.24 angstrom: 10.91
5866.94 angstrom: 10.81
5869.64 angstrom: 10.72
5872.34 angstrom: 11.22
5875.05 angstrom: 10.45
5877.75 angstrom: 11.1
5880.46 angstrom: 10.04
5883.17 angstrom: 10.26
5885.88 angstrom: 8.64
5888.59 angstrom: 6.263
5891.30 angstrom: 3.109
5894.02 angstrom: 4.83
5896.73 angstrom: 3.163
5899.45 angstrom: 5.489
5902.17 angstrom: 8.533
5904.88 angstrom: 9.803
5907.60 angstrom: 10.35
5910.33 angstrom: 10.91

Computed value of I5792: -3.2 angstrom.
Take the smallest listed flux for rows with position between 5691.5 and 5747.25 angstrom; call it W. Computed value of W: 9.134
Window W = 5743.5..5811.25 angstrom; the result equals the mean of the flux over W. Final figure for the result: 11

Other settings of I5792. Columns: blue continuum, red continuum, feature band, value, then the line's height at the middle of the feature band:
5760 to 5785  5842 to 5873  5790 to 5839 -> -3.5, 10.6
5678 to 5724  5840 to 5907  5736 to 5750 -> -1.4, 10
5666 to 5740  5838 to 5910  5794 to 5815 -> -3.3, 9.78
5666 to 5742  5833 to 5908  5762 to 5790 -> -1.4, 10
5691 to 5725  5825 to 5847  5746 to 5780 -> -1.1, 10.7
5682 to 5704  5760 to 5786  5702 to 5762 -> -0.5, 10.5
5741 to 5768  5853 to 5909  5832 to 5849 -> -3.8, 9.48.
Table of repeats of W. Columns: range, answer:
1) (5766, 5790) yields 9.177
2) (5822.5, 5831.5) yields 10.88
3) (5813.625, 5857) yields 9.785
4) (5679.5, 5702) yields 9.025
